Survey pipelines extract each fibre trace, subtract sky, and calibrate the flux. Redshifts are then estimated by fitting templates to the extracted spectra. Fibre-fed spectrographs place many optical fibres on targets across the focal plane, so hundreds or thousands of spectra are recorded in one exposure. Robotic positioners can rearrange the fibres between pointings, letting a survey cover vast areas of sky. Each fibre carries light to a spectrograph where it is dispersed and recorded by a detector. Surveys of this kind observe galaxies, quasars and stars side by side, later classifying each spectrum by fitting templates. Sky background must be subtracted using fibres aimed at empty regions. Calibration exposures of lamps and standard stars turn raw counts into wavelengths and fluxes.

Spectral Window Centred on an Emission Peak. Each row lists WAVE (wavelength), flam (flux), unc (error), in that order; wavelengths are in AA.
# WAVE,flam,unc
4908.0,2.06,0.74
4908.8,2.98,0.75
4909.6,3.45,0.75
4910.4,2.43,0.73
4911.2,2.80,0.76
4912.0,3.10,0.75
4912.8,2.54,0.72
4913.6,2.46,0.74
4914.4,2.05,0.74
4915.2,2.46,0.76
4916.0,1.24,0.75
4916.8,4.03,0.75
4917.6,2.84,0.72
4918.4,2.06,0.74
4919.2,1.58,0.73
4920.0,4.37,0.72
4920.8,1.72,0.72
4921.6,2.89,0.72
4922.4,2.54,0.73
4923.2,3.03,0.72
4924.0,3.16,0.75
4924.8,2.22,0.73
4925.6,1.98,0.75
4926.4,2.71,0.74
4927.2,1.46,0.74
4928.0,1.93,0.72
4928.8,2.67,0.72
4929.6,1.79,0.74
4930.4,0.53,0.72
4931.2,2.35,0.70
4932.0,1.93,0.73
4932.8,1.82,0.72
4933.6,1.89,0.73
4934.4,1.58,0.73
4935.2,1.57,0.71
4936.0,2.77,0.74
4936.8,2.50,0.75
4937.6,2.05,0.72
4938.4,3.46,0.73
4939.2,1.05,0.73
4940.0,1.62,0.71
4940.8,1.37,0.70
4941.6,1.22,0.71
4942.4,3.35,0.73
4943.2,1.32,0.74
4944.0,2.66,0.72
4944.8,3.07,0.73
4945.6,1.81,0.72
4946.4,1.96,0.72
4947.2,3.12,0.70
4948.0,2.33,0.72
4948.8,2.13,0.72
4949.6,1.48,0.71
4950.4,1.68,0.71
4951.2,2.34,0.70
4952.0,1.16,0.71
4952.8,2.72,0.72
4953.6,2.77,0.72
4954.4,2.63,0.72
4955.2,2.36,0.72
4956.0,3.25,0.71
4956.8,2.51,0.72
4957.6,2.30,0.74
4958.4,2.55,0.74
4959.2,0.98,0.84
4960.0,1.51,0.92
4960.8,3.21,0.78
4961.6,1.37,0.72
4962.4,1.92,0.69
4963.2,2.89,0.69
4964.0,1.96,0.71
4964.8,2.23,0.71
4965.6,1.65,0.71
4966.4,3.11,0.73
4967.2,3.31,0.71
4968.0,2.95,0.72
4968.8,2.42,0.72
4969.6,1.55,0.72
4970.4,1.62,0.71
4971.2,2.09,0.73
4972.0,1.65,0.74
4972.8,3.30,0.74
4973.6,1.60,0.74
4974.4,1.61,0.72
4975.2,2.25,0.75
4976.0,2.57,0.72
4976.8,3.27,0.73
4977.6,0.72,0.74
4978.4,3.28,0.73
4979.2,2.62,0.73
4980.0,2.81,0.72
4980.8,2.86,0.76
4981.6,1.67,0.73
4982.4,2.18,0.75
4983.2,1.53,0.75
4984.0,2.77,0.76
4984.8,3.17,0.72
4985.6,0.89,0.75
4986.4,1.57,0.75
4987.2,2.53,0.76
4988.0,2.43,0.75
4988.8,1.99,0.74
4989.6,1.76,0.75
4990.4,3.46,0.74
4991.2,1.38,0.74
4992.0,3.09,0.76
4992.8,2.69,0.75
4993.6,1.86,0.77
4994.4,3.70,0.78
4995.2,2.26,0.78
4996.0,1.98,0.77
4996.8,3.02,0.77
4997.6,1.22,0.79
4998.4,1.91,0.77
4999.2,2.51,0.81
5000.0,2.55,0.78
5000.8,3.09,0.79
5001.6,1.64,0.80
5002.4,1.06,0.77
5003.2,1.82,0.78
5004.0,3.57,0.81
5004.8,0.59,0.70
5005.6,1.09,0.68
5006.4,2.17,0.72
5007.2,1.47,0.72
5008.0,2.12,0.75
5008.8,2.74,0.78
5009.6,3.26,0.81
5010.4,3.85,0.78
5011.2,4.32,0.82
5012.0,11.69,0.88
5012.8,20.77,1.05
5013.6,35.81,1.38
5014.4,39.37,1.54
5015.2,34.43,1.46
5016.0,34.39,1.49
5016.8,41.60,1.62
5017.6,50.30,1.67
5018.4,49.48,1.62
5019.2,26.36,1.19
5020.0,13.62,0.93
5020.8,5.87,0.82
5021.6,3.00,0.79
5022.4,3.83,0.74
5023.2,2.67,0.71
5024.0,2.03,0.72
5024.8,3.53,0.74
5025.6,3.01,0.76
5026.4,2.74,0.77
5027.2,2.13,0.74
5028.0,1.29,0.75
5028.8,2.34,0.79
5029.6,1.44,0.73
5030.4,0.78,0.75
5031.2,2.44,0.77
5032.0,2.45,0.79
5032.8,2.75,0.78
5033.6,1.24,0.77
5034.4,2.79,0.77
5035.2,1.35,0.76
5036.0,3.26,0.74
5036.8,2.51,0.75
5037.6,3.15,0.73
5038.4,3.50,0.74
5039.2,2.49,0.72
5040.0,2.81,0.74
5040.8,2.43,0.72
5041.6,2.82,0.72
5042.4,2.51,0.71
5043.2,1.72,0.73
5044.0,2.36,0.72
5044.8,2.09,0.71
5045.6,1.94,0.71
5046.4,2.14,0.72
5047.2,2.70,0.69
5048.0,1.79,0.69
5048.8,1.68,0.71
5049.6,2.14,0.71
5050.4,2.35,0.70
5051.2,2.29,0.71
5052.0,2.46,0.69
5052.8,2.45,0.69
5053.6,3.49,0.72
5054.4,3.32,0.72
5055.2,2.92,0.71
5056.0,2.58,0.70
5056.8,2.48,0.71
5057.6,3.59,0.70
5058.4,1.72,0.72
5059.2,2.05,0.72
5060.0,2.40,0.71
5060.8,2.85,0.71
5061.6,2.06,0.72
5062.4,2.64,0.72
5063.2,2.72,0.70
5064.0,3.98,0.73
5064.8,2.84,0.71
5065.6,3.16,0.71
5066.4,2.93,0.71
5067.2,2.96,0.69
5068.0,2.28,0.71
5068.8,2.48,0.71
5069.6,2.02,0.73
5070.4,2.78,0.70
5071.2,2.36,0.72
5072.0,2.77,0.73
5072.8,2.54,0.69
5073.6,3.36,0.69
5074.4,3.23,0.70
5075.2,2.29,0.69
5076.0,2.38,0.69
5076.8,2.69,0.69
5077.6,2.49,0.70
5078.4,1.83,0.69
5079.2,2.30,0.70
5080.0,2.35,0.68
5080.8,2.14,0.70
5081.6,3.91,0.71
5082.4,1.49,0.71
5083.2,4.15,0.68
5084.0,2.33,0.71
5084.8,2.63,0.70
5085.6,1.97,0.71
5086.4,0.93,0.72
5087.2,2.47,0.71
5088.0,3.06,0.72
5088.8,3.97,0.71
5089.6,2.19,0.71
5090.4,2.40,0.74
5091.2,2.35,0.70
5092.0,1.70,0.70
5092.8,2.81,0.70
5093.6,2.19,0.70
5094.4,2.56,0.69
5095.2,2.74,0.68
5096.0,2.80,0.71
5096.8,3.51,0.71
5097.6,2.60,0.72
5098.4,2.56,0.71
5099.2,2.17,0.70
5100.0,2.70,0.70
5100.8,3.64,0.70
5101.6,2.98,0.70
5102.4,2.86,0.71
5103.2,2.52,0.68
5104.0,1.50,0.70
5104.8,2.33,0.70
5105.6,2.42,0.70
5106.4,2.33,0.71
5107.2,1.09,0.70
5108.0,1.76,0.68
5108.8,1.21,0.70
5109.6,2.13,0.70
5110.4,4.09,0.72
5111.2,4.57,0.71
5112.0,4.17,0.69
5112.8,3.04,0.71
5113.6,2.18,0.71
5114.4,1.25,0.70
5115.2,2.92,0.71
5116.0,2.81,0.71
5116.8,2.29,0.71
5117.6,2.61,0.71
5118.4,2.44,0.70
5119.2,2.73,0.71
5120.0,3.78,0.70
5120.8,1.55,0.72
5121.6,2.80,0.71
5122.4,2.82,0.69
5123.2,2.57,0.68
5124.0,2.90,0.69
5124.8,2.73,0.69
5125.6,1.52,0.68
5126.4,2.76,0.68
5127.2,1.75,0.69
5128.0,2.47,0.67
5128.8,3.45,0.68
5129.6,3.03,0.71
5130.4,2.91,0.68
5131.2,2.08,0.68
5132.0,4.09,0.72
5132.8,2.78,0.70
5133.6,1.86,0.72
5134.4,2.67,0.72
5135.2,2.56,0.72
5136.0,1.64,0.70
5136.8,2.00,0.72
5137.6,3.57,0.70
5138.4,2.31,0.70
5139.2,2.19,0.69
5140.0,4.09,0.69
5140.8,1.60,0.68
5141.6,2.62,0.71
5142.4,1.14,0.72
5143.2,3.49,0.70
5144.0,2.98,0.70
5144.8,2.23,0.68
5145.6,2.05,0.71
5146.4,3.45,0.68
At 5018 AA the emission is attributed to [O II] 3727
